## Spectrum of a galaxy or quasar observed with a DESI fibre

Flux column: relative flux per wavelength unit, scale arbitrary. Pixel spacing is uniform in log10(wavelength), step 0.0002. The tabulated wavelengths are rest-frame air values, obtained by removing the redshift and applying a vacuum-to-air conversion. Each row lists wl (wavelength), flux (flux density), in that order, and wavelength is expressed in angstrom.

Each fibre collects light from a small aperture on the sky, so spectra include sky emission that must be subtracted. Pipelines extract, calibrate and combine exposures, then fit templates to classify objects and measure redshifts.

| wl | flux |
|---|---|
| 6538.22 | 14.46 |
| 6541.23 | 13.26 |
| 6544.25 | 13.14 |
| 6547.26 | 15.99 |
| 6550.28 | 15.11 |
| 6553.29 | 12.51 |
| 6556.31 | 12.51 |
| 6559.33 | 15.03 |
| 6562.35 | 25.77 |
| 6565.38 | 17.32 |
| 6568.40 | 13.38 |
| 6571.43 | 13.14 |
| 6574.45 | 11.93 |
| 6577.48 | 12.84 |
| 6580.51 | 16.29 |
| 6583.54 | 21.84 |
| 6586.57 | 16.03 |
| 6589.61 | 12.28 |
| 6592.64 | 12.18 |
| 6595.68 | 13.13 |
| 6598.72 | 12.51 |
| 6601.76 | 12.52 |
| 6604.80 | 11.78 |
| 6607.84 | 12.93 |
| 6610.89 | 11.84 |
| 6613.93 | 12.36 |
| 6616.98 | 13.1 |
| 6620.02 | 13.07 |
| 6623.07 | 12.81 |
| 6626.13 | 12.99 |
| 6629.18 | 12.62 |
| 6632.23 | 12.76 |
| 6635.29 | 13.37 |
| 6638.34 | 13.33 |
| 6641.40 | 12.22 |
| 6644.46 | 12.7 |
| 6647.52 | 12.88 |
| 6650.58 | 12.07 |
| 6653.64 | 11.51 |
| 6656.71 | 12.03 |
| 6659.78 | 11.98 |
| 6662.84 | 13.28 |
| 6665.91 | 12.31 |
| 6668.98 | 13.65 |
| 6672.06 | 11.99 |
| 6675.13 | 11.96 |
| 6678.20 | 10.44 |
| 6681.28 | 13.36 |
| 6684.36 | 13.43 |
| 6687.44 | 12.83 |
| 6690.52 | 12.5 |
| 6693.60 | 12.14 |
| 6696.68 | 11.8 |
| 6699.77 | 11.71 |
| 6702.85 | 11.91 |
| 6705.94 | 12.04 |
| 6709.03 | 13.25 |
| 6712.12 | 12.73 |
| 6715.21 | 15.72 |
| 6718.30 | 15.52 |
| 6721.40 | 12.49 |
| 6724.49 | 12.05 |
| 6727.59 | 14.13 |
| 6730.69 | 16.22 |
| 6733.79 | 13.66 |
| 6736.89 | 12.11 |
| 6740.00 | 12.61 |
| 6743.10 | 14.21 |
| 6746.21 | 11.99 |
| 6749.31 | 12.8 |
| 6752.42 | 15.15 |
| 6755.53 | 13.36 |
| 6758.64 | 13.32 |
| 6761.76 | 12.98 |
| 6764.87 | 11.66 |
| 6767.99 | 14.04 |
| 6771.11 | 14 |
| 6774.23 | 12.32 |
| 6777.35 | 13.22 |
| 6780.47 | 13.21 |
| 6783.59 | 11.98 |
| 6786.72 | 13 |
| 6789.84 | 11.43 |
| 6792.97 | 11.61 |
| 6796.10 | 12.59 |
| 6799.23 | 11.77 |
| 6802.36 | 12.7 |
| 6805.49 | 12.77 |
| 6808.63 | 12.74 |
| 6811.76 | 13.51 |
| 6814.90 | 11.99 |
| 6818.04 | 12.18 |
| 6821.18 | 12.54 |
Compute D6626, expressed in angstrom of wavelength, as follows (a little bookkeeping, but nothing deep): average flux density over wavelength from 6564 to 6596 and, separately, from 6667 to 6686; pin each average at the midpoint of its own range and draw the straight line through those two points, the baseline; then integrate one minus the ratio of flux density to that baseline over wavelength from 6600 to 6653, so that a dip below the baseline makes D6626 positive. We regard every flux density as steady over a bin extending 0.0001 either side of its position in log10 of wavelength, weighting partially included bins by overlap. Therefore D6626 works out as 3.6 angstrom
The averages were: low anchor 14.6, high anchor 12.5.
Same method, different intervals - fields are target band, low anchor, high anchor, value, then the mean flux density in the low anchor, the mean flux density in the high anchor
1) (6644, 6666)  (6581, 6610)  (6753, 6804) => 2.0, 13.9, 12.7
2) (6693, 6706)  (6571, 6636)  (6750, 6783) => 1.4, 13.4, 13.3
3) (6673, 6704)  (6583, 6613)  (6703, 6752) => 2.8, 13.4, 13.4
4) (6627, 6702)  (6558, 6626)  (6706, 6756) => 7.8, 14.2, 13.6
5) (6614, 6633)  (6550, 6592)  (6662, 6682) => 1.3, 15.4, 12.4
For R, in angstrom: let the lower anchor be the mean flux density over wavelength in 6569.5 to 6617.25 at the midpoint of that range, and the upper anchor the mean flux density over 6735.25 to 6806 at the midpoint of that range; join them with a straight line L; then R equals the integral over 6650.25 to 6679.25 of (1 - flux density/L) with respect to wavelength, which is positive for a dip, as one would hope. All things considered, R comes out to 2.4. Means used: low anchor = 13.6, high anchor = 12.8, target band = 12.2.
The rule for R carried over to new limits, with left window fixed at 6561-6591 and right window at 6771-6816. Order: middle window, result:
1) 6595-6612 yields 3.5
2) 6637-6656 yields 3.2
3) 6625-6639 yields 2.0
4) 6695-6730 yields 1.9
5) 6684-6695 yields 1.2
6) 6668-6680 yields 2.1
